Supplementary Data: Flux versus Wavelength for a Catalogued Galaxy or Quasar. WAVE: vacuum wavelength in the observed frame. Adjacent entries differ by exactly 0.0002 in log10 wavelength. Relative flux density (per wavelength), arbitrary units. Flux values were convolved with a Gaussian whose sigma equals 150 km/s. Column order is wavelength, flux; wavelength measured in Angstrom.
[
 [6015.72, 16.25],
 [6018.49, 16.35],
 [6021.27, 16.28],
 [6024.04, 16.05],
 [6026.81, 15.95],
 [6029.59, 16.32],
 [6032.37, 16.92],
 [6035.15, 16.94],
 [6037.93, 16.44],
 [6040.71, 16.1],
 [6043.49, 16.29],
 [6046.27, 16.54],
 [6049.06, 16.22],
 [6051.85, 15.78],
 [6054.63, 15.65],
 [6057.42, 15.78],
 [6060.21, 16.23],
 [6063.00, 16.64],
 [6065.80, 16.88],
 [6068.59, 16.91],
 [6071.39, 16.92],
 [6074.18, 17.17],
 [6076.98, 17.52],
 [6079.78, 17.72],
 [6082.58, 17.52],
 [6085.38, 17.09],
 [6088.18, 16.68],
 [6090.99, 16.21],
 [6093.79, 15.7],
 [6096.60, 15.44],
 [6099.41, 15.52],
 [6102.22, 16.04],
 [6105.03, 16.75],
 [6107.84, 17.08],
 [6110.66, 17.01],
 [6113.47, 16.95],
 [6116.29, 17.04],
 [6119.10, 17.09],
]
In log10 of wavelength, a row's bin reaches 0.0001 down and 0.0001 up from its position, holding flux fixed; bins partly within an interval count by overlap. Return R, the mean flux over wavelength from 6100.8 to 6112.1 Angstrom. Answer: 16.7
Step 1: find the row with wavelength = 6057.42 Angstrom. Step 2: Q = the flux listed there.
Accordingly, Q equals 15.78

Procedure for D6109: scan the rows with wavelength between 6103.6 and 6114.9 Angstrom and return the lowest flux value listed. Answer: 16.75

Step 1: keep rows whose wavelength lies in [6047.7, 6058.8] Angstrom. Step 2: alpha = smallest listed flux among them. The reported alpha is 15.65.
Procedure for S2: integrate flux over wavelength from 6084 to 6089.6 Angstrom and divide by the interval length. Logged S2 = 16.9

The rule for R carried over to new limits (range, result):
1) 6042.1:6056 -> 16.1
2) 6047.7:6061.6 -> 15.9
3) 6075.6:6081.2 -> 17.6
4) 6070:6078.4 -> 17.2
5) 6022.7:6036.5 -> 16.4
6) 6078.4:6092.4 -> 17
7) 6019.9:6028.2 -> 16.1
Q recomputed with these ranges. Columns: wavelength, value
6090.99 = 16.21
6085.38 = 17.09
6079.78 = 17.72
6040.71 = 16.1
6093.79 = 15.7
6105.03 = 16.75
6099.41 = 15.52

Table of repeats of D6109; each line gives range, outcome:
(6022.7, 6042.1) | 15.95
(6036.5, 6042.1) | 16.1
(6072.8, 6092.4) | 16.21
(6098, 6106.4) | 15.52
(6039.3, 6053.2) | 15.78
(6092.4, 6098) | 15.44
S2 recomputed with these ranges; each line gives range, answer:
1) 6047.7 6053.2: 16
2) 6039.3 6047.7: 16.3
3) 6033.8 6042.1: 16.5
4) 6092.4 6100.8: 15.5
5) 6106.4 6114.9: 17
